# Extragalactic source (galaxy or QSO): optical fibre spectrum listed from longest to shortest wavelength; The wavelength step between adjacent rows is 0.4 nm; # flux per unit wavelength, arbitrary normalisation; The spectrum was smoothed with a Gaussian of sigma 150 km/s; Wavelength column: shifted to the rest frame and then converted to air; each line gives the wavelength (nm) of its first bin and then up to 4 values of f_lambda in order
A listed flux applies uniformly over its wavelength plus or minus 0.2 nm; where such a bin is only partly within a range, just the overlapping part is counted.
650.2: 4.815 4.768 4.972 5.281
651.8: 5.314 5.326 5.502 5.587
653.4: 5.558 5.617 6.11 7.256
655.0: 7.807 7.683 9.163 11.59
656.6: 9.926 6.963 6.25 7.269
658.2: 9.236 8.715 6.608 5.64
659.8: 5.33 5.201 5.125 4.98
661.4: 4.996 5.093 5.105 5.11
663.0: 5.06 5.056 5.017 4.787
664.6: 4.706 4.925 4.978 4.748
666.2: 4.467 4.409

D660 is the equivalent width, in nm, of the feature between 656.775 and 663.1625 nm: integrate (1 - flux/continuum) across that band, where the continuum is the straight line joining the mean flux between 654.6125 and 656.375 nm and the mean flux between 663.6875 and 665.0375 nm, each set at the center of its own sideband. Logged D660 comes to 0.73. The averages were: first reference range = 8.83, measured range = 6.06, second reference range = 4.84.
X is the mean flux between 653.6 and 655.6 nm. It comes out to 6.89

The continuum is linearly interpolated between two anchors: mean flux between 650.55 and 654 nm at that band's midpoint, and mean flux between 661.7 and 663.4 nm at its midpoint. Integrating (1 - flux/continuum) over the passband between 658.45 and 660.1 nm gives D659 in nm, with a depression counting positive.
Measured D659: -0.40 nm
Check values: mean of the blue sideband 5.35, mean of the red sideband 5.09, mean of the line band 6.43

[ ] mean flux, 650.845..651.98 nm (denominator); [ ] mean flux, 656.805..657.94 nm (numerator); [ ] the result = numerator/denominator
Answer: 1.31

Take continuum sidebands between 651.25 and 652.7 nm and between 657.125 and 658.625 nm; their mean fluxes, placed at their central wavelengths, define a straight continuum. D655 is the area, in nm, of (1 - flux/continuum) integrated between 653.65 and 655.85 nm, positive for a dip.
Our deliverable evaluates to -0.23 nm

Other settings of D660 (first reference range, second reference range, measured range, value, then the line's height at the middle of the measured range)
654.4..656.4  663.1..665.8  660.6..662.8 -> 0.36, 6.06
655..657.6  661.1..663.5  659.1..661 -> 0.30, 6.37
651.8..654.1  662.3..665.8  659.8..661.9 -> 0.01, 5.11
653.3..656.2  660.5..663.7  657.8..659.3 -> -0.41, 6.19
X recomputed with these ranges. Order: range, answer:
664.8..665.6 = 4.95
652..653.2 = 5.47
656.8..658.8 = 7.69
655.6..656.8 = 10.2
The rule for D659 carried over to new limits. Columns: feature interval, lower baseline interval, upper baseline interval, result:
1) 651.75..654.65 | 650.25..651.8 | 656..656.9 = 0.56 nm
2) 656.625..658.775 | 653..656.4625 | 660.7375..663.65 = -0.44 nm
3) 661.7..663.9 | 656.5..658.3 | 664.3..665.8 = 0.24 nm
